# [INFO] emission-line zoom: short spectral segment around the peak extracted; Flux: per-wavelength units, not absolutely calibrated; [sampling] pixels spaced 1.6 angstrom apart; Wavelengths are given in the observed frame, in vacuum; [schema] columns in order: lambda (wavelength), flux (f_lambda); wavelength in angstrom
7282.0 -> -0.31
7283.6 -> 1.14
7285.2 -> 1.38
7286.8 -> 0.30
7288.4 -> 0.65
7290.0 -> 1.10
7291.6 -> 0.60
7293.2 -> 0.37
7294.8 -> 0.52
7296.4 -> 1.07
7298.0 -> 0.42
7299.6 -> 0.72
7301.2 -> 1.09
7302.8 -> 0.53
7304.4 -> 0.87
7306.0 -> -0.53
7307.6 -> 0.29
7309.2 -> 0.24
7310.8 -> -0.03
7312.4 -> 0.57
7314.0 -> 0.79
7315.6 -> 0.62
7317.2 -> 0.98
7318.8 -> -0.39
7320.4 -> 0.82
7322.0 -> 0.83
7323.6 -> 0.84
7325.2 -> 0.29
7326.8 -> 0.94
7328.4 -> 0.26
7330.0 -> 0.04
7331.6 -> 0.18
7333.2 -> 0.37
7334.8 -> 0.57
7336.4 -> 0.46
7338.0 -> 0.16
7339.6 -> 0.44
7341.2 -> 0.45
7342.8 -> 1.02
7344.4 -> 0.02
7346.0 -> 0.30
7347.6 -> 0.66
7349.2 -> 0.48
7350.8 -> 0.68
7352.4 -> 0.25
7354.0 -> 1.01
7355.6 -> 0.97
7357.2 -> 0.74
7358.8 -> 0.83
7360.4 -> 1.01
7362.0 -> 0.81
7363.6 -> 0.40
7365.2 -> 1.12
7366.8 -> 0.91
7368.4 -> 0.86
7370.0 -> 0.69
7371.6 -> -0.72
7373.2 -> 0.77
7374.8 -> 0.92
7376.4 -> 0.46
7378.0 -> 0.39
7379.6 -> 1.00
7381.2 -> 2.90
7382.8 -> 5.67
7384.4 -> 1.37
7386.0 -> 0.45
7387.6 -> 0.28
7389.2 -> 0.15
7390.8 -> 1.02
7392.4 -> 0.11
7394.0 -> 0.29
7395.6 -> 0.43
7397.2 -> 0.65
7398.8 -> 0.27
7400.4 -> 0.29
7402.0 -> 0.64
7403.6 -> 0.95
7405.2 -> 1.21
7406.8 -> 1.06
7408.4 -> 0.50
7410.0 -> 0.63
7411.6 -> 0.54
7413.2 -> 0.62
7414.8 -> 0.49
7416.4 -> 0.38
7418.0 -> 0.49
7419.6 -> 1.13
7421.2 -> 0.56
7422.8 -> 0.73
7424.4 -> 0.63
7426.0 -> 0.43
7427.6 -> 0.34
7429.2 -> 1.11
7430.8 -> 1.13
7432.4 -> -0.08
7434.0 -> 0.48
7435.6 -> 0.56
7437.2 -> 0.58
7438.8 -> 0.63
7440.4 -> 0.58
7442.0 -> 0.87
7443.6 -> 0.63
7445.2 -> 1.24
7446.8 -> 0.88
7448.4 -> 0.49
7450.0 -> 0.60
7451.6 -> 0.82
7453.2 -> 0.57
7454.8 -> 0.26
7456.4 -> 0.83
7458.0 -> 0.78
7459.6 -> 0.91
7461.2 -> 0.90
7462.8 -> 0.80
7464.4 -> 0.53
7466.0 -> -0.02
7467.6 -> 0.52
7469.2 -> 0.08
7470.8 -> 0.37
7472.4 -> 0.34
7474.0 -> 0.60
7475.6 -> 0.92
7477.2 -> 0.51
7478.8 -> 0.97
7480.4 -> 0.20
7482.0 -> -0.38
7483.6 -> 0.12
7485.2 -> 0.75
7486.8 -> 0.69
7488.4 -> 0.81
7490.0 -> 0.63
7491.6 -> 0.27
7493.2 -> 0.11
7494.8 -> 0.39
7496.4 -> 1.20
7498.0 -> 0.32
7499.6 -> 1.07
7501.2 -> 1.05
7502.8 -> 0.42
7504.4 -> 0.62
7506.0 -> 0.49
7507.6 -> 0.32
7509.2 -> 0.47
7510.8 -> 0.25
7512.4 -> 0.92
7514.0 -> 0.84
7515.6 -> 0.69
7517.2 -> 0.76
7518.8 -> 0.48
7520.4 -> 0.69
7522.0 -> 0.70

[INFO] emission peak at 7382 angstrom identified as Halpha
